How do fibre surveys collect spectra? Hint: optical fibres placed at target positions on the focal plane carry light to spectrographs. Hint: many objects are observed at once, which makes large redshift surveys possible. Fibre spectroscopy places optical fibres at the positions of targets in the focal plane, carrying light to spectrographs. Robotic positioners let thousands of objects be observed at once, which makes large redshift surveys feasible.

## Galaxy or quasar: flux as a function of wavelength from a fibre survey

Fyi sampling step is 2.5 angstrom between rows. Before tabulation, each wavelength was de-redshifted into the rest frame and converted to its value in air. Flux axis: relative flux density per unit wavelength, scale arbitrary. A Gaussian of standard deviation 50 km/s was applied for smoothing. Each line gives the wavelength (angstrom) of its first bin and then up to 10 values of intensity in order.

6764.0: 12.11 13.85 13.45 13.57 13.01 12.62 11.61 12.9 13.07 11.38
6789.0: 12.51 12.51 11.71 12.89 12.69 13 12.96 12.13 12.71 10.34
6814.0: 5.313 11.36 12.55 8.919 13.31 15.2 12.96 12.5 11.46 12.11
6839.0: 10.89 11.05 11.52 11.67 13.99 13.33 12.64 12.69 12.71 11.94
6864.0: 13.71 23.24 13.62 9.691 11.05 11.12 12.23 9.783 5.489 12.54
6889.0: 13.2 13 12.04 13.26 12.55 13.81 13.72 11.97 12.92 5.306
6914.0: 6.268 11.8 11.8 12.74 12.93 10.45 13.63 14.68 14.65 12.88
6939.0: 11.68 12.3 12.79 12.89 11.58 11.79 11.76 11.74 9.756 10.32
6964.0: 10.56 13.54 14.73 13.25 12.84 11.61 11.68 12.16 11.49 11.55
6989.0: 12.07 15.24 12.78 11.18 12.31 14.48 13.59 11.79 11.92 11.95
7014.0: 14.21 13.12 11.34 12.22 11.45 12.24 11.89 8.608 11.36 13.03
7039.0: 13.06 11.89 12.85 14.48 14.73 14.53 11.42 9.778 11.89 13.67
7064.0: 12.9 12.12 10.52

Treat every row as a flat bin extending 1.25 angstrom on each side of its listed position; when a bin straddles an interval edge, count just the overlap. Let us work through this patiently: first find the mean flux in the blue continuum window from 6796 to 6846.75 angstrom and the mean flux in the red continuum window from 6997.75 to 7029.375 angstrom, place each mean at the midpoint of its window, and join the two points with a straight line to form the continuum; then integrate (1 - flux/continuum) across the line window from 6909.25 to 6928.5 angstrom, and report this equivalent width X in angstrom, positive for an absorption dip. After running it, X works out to 2.7 angstrom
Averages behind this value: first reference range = 11.8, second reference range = 12.5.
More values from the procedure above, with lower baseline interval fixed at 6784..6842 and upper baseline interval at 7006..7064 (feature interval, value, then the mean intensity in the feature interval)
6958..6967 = 1.0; 10.9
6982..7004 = -0.8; 12.7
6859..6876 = -2.4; 13.7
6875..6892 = 1.5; 11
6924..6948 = -1.5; 12.9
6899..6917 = 1.7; 10.9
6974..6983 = 0.2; 11.9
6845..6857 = -0.9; 12.8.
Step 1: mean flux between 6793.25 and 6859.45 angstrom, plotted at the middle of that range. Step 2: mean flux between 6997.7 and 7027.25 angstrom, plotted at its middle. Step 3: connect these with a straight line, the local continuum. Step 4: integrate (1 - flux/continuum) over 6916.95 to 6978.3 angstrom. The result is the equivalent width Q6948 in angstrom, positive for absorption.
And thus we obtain 0.05 angstrom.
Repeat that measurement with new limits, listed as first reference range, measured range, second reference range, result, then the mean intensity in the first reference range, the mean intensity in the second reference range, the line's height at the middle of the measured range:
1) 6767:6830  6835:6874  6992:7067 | -2.1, 12.2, 12.5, 12.3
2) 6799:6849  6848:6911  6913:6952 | -2.9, 11.8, 12.2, 12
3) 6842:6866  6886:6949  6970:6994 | 2.5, 13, 12.5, 12.7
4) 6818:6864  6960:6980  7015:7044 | -0.4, 12.3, 11.9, 12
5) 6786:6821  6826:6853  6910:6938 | -1.7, 11.7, 11.6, 11.6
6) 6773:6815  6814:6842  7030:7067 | 0.7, 12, 12.4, 12.1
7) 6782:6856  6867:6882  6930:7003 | 0.3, 12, 12.4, 12.2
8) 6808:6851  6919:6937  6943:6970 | -1.8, 11.7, 11.9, 11.9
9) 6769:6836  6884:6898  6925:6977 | 0.1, 12.1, 12.4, 12.3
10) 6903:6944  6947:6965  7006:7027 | 1.3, 11.9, 12.3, 12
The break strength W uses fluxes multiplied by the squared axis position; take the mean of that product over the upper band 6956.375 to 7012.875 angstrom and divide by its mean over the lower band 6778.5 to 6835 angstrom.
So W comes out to 1.08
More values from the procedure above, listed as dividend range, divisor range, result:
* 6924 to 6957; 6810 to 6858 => 1.10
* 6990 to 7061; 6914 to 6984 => 1.05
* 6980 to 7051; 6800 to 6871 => 1.05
